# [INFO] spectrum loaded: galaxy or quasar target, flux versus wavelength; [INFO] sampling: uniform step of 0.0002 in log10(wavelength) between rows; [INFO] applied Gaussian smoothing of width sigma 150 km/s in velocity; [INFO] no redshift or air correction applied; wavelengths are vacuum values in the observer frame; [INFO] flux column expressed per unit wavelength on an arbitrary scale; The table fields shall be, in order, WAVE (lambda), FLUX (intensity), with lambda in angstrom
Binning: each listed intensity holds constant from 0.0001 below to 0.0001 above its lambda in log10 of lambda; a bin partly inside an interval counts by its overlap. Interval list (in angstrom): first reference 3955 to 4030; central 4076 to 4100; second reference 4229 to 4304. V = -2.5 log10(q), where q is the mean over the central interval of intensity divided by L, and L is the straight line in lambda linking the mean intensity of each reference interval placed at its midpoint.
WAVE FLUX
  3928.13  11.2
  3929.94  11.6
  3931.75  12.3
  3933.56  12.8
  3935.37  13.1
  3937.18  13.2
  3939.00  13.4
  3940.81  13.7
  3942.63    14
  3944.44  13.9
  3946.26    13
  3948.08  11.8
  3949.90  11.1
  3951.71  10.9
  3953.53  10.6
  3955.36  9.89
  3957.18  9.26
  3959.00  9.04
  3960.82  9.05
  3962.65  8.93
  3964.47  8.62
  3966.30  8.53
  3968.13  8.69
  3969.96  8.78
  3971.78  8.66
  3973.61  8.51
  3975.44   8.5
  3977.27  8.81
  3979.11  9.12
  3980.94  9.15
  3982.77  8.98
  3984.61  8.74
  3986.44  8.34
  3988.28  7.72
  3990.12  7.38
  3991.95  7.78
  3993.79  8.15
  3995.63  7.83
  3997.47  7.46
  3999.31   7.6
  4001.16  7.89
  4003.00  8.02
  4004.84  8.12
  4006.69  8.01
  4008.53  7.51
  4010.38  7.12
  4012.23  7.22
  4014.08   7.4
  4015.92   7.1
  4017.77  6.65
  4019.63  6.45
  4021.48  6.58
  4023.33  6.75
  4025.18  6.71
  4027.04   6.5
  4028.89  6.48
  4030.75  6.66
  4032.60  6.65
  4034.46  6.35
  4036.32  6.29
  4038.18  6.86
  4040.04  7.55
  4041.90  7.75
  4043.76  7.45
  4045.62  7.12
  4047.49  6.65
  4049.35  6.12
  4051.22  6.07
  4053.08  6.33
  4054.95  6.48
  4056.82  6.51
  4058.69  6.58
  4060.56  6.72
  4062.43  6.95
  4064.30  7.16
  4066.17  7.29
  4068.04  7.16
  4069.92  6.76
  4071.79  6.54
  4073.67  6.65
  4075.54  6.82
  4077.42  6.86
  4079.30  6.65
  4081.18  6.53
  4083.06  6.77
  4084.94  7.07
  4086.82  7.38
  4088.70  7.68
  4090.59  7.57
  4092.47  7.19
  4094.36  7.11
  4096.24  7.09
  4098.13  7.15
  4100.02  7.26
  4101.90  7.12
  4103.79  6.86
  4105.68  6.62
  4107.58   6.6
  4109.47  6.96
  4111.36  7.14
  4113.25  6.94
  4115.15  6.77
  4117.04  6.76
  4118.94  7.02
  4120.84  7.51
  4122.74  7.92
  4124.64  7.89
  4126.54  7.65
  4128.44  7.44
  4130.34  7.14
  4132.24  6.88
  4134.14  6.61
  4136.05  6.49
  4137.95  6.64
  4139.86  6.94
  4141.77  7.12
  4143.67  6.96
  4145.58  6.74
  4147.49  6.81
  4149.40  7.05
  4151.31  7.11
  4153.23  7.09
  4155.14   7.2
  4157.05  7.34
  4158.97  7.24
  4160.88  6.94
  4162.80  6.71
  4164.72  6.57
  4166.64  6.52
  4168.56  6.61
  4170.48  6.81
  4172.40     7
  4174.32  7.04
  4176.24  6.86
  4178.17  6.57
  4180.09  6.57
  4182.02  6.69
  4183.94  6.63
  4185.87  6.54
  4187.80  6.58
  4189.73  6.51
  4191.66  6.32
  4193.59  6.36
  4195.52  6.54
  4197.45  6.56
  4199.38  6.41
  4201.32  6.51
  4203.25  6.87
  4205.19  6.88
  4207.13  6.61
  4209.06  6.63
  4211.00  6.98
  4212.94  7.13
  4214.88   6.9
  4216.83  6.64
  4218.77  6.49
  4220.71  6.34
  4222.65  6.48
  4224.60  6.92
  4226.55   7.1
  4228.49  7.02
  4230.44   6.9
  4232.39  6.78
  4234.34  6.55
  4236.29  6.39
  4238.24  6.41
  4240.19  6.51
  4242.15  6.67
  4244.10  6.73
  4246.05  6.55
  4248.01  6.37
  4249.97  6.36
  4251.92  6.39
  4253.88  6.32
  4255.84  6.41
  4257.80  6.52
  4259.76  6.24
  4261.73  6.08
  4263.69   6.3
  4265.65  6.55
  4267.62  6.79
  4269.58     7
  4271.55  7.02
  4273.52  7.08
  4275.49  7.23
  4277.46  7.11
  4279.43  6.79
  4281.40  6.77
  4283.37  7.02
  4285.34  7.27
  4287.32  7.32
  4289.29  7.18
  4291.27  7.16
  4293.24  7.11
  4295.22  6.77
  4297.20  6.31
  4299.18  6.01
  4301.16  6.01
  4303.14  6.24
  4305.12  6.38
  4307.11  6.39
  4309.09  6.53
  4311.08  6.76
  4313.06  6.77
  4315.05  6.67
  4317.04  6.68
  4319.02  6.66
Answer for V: 0.06 mag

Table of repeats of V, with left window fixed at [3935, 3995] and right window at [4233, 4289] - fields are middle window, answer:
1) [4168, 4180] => 0.12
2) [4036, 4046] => 0.25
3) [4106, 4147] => 0.16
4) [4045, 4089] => 0.29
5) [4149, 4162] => 0.10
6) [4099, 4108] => 0.21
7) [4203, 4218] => 0.06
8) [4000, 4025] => 0.28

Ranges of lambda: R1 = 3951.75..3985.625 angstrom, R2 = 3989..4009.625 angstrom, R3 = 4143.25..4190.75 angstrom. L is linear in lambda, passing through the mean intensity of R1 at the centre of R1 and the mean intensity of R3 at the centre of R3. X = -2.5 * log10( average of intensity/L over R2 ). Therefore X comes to 0.119 mag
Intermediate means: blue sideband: 9.04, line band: 7.79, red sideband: 6.82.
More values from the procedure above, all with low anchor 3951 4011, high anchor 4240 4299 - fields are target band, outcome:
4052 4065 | 0.21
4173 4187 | 0.09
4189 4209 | 0.10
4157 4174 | 0.08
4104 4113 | 0.13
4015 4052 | 0.21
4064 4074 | 0.15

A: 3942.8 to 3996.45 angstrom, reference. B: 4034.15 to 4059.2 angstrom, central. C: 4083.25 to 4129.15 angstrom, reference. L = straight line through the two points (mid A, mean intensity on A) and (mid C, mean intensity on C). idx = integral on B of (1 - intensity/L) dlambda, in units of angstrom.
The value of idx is 4.3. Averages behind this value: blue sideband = 9.37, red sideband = 7.19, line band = 6.73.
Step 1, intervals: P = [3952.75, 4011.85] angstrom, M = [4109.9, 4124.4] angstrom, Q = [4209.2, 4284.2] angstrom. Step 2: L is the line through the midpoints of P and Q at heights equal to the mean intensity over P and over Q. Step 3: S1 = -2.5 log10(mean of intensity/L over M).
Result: 0.05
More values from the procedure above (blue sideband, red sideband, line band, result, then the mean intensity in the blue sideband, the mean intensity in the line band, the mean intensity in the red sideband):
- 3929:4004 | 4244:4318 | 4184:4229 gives 0.116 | 9.86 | 6.66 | 6.66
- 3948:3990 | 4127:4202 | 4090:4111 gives 0.076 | 9.12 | 7.04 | 6.79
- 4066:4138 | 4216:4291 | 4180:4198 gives 0.052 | 7.04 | 6.53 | 6.71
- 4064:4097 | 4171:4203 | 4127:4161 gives -0.035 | 7.01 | 7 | 6.62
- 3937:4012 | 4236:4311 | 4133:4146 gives 0.158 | 9.34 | 6.79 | 6.64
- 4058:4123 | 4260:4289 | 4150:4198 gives 0.029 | 7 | 6.76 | 6.87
